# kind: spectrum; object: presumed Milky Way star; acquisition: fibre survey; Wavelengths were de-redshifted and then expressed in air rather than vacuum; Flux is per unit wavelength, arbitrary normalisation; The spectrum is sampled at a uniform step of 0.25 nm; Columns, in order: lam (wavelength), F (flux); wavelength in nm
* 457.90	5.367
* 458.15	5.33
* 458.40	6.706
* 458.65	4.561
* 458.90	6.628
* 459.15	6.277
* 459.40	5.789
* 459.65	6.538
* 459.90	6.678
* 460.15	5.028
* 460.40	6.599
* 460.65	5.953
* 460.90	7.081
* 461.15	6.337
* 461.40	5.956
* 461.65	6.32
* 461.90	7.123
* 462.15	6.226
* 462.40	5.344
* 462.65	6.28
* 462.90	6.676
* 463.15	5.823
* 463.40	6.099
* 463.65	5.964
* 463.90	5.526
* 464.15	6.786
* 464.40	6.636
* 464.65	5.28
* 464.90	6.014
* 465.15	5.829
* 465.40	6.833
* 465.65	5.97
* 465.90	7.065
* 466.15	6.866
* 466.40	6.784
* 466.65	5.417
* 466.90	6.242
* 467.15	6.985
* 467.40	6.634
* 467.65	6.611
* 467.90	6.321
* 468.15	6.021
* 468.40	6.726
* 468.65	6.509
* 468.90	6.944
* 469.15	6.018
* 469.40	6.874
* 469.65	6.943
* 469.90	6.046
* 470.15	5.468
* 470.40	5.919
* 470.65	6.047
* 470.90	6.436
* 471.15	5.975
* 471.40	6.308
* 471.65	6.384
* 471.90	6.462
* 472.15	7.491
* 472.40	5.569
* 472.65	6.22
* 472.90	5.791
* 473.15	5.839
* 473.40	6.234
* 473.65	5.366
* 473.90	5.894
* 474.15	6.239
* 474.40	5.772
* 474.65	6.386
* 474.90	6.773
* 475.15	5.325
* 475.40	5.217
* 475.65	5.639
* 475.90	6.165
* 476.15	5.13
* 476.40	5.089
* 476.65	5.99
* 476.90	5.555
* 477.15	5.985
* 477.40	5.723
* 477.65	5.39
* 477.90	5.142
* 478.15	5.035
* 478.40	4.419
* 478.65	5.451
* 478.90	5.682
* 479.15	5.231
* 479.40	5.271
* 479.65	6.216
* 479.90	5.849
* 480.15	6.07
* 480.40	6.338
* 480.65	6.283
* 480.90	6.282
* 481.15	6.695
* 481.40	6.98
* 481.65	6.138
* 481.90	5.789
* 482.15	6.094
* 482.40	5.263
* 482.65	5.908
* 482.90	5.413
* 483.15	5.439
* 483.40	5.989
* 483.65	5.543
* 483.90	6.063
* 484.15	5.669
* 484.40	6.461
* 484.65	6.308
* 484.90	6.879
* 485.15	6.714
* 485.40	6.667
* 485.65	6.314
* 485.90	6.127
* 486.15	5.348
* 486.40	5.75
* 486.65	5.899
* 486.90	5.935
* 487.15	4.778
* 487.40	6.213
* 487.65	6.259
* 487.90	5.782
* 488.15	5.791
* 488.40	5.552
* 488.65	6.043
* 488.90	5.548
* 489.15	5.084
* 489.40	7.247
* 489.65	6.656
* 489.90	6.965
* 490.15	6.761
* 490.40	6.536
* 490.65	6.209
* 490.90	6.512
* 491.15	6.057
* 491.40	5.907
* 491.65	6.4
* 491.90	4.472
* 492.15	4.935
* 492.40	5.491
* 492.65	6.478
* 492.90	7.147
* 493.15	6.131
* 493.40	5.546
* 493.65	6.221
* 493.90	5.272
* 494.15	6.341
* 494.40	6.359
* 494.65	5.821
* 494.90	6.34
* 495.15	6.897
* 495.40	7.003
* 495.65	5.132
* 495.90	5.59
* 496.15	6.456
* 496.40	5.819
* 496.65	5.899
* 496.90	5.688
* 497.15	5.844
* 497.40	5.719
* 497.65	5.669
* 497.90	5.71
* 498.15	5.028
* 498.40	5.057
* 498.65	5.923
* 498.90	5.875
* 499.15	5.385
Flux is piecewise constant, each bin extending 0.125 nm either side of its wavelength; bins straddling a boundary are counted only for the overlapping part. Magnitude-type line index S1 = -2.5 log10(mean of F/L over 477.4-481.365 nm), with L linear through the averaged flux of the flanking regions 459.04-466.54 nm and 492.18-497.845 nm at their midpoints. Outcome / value 0.08 mag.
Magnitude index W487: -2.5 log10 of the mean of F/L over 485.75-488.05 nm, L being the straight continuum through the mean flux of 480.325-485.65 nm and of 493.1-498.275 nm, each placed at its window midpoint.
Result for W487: 0.051 mag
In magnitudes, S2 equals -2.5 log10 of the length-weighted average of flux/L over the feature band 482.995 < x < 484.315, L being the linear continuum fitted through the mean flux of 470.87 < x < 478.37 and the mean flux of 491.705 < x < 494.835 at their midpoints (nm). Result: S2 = 0.021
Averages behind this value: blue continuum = 5.86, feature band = 5.75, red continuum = 5.87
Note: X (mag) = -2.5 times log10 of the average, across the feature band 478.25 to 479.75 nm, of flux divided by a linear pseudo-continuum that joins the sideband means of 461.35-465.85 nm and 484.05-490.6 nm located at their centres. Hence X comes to 0.15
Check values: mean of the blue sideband 6.17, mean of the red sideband 6.13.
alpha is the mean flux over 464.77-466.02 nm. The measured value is 6.34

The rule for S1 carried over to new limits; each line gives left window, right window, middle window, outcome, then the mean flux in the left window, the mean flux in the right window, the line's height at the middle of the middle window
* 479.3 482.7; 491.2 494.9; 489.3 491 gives -0.13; 6.09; 5.91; 5.96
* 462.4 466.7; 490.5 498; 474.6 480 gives 0.10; 6.21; 5.97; 6.11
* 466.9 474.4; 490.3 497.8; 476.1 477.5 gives 0.11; 6.28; 5.99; 6.2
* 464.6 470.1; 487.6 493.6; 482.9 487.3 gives 0.03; 6.41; 6.06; 6.14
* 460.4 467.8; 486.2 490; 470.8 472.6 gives -0.03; 6.3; 5.95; 6.19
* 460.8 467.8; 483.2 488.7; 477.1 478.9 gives 0.15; 6.31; 6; 6.11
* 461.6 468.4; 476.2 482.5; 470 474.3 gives -0.01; 6.29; 5.75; 6.02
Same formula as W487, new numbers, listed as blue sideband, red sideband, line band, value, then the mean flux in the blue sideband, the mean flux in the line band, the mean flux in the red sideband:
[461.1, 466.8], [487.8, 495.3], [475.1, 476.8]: 0.12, 6.22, 5.52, 6.09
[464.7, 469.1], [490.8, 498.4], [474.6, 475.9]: 0.07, 6.43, 5.87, 5.91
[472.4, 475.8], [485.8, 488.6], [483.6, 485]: -0.07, 5.89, 6.17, 5.77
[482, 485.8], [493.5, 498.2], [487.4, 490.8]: -0.03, 6.05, 6.19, 5.95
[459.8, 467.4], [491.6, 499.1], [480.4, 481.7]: -0.08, 6.26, 6.48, 5.87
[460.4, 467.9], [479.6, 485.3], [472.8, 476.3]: 0.06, 6.3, 5.84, 6.1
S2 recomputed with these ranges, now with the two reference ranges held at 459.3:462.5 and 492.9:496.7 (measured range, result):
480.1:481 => -0.02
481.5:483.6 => 0.07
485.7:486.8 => 0.06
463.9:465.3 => 0.03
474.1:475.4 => 0.03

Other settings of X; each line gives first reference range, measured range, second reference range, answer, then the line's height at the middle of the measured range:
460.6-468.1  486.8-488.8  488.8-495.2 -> 0.07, 6.15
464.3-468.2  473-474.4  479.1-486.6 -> 0.06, 6.21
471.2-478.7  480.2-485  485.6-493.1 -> -0.03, 5.91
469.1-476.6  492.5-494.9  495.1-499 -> -0.06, 5.84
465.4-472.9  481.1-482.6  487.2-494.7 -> 0.01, 6.19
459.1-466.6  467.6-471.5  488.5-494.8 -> -0.02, 6.21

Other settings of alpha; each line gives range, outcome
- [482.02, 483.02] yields 5.67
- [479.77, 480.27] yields 5.96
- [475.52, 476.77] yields 5.6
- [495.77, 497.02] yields 5.89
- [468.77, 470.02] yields 6.57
